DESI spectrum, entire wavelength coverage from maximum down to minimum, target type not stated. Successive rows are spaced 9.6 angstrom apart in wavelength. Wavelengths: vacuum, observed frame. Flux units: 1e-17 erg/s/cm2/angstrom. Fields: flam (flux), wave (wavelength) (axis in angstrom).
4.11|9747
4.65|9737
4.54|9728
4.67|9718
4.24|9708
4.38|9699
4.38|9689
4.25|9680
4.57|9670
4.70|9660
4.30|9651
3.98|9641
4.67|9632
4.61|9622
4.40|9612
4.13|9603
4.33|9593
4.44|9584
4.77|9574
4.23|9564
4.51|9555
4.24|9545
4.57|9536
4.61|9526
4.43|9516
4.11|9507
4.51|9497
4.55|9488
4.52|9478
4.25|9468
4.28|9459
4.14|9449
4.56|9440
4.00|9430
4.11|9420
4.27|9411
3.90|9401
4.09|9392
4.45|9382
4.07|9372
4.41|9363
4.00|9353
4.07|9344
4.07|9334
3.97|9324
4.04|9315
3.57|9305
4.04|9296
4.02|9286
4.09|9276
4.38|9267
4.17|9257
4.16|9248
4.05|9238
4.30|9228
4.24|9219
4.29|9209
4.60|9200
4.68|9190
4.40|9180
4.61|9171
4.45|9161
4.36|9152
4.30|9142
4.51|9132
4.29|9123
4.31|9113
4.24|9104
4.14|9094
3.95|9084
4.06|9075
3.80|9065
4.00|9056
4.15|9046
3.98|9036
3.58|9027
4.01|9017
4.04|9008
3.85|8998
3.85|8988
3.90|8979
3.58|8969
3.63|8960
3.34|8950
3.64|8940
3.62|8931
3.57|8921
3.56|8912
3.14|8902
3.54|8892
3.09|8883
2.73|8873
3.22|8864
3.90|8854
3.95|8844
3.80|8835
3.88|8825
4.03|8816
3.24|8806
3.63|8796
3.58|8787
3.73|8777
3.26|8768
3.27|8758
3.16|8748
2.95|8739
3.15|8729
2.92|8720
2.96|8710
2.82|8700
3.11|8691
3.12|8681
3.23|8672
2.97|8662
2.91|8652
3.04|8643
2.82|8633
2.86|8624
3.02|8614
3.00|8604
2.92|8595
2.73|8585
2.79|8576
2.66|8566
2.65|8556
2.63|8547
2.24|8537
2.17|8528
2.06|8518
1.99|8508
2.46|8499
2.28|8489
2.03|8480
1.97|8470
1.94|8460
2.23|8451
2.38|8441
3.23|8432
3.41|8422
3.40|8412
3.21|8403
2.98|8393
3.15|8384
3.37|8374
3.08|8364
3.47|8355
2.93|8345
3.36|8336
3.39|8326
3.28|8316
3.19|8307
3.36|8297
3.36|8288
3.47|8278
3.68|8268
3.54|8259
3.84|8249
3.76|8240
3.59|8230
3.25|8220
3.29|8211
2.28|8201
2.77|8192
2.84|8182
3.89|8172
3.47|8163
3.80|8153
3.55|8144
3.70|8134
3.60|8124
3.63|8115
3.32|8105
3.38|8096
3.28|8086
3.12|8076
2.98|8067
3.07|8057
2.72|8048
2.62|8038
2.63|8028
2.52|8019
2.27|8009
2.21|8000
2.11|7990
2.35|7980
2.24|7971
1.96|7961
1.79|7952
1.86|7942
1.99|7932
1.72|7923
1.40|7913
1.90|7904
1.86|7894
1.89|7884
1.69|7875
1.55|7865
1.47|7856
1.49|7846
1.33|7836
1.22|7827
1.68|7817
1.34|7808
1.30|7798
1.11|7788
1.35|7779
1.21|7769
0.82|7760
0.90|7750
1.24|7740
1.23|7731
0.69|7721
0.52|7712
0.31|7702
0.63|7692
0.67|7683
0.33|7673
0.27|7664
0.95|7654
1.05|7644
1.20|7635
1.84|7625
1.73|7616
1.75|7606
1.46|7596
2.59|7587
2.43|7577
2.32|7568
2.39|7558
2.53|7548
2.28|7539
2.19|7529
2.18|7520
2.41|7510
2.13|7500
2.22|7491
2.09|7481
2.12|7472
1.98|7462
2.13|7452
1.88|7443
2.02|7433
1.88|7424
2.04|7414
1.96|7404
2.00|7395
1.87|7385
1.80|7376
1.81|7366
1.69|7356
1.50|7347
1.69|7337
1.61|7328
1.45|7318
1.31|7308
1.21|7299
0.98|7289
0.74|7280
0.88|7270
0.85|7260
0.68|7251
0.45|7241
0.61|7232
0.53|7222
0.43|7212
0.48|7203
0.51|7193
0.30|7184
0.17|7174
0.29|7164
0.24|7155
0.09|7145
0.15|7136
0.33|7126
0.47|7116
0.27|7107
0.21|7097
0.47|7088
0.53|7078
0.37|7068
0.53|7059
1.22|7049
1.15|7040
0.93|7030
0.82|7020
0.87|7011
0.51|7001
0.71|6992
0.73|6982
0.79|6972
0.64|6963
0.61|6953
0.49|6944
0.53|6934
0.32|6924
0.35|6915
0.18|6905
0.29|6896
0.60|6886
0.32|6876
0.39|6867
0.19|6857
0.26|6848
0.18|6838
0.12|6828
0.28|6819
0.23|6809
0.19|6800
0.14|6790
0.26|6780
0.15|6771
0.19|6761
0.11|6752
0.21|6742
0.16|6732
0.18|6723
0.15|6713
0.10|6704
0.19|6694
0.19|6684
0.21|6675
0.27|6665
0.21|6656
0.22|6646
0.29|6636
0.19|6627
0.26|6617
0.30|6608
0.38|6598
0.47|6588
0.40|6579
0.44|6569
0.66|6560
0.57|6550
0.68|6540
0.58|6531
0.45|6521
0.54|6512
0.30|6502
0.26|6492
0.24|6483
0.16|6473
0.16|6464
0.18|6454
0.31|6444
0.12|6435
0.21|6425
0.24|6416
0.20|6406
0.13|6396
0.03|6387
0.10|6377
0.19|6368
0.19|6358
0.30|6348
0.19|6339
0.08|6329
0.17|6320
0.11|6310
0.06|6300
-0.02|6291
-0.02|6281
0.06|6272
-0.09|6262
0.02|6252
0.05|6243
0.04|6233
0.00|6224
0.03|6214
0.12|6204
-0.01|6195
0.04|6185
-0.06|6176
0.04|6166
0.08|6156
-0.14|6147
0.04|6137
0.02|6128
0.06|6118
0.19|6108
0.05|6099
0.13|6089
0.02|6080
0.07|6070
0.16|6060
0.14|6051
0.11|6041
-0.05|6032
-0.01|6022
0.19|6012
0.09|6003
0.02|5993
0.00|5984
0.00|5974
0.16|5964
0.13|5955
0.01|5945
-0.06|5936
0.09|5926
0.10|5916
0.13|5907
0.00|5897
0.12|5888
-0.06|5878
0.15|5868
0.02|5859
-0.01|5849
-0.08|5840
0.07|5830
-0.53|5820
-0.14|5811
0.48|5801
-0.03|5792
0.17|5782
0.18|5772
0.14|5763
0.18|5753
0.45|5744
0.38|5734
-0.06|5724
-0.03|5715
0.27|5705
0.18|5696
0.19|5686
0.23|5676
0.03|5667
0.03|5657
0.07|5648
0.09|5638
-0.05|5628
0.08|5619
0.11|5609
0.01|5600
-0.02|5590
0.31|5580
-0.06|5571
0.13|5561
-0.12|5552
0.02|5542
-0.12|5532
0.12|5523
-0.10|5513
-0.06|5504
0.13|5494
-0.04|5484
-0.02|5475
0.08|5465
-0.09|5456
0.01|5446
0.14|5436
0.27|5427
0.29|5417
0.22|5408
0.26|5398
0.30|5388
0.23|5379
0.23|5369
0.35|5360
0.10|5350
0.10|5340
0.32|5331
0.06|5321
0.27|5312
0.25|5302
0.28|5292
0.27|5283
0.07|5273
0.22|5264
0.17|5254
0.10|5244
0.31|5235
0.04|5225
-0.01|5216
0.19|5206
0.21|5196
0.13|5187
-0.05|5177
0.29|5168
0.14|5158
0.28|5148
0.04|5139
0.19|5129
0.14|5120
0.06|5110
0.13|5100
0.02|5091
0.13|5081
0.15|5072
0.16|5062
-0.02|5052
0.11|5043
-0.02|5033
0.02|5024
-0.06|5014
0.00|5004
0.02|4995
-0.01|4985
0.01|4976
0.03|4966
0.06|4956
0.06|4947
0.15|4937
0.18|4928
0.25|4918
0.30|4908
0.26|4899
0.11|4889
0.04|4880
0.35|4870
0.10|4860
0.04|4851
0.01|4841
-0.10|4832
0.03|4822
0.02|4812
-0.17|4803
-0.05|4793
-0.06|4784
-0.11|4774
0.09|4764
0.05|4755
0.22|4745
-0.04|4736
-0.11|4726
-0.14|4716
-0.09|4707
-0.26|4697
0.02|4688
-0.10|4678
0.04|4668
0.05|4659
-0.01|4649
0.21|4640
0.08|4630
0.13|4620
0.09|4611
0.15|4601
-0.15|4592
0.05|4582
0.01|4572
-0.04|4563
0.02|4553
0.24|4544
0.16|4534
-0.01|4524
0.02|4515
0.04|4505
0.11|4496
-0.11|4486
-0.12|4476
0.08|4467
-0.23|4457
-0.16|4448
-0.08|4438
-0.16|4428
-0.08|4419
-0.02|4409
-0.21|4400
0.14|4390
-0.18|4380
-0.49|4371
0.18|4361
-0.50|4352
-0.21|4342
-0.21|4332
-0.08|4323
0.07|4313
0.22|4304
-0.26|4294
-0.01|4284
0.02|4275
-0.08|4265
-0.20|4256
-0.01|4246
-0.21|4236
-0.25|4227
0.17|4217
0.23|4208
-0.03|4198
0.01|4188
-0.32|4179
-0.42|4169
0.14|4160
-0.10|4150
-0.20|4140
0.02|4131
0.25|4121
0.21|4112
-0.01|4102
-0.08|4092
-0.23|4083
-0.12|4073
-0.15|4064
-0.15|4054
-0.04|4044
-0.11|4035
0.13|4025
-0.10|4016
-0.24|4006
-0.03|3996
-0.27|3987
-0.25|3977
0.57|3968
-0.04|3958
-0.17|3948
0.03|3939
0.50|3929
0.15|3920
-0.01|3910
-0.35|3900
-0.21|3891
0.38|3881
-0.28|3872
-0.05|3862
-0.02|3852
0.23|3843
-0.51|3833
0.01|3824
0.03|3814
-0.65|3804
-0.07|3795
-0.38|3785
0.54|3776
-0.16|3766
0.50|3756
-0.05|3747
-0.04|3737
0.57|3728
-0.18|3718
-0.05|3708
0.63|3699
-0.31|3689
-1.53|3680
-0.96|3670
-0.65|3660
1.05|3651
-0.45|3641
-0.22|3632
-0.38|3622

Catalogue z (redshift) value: 0.00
